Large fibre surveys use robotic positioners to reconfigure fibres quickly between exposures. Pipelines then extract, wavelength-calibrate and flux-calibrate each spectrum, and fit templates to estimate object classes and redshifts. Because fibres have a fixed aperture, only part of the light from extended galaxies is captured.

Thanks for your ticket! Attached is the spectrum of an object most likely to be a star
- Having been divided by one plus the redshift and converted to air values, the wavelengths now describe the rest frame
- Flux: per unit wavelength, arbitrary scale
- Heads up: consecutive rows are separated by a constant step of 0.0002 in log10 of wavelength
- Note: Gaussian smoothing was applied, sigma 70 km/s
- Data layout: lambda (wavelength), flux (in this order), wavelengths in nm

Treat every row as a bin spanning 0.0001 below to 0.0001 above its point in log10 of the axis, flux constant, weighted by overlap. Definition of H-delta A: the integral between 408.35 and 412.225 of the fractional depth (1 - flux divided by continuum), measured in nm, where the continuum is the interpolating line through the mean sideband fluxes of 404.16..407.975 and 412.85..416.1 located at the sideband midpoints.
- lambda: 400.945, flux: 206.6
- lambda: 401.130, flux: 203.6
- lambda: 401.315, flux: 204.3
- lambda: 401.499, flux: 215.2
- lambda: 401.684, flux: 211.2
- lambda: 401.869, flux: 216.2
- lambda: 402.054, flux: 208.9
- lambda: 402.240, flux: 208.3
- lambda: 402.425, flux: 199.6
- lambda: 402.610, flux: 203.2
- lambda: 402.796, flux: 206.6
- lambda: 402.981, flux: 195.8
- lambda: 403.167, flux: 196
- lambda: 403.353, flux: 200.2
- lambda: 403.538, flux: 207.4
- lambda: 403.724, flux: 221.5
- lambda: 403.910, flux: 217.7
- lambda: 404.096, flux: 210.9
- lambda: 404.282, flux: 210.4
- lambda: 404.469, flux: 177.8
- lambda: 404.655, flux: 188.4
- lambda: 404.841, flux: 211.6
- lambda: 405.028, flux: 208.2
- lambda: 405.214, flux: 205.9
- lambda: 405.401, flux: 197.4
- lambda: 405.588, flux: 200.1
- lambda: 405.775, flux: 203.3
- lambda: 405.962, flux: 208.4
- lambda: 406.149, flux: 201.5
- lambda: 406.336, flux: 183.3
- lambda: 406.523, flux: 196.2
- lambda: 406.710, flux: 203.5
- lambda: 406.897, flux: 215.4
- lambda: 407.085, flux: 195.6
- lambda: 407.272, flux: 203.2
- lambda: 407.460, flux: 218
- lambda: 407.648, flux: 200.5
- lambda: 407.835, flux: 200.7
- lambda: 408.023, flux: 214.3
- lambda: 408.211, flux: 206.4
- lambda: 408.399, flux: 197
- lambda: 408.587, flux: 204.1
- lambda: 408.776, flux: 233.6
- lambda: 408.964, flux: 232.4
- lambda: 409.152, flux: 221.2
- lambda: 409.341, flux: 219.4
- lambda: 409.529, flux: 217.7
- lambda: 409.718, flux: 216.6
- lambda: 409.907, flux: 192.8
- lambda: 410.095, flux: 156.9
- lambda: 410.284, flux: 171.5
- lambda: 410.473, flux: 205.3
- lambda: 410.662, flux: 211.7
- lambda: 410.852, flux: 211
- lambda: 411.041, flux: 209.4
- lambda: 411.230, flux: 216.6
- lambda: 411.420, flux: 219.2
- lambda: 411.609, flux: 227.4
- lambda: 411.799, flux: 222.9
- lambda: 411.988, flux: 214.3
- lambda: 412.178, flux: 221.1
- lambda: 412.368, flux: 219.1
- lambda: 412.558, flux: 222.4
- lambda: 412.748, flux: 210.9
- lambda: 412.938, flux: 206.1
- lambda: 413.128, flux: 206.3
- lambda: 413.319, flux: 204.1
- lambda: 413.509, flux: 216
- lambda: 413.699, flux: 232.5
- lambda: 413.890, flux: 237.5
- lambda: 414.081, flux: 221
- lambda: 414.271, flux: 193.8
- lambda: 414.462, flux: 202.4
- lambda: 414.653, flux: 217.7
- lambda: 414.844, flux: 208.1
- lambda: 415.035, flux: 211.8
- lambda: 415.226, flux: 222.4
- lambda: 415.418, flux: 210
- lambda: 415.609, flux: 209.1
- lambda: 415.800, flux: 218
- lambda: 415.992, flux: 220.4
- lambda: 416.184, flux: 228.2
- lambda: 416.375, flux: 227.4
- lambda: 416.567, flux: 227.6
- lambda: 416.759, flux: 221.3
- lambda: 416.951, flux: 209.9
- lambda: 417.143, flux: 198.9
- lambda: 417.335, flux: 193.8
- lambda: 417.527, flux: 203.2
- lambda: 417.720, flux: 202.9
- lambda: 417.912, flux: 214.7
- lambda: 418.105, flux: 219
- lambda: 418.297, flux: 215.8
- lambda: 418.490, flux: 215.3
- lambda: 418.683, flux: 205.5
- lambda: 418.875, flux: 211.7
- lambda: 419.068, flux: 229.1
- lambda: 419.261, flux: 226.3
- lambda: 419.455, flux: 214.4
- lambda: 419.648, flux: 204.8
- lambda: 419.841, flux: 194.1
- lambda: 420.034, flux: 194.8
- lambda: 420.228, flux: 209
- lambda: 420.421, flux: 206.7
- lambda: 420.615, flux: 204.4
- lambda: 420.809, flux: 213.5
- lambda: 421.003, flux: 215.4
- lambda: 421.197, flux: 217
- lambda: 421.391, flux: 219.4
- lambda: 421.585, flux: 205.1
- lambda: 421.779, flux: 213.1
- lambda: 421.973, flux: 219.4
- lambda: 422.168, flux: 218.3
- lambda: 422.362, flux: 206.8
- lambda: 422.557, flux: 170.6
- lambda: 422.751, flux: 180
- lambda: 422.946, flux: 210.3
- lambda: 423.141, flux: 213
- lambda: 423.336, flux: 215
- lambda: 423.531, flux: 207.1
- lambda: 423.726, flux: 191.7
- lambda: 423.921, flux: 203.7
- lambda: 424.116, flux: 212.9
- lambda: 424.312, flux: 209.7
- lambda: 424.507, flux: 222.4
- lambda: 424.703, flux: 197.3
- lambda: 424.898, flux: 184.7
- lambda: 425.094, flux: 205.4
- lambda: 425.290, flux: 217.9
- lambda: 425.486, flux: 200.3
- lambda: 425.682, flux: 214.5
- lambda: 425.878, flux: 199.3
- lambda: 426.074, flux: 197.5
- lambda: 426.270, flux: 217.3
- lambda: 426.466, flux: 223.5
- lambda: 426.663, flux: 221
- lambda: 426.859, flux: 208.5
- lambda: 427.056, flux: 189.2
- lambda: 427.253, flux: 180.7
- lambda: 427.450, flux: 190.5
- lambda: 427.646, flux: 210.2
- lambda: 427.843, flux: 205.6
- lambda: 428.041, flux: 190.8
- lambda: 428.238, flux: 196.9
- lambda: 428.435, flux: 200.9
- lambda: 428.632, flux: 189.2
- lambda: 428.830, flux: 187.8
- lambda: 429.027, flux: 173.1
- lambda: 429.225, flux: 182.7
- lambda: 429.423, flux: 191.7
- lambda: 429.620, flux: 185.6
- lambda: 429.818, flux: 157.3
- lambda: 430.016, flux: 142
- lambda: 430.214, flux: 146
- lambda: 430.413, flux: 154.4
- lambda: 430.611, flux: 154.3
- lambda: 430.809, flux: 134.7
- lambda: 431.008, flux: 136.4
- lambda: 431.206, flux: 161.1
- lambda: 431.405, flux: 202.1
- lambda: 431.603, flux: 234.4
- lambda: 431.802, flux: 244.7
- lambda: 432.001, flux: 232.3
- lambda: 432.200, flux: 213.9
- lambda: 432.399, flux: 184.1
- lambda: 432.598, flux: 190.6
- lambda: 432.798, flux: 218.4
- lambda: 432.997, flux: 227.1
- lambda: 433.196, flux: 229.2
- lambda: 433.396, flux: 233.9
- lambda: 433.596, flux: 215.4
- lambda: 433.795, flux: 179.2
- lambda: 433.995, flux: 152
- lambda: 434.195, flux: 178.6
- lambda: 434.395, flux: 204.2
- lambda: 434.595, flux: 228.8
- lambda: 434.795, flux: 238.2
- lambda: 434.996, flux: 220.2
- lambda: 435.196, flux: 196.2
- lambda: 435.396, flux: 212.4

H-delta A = -0.05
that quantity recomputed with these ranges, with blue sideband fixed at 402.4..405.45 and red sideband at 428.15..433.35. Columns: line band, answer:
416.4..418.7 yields -0.18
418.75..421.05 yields -0.19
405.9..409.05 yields -0.08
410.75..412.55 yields -0.17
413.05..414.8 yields -0.15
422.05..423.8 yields -0.08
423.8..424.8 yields -0.09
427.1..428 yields -0.03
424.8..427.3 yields -0.19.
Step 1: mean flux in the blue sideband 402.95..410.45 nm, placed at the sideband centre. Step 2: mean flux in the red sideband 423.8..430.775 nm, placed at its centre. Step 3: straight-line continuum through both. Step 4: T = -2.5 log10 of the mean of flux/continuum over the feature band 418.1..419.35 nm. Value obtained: -0.11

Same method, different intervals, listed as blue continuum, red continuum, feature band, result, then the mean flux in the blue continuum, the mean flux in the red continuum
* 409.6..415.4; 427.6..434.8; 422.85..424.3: -0.04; 211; 191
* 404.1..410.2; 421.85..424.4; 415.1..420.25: -0.04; 204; 205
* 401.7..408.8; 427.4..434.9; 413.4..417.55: -0.08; 204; 192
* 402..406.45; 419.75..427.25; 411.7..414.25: -0.07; 203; 206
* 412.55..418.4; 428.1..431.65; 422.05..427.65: -0.09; 214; 173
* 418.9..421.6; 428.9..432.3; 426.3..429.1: -0.06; 211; 179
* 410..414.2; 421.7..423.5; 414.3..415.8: -0.01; 212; 205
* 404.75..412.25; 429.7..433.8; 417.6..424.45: -0.06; 207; 190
